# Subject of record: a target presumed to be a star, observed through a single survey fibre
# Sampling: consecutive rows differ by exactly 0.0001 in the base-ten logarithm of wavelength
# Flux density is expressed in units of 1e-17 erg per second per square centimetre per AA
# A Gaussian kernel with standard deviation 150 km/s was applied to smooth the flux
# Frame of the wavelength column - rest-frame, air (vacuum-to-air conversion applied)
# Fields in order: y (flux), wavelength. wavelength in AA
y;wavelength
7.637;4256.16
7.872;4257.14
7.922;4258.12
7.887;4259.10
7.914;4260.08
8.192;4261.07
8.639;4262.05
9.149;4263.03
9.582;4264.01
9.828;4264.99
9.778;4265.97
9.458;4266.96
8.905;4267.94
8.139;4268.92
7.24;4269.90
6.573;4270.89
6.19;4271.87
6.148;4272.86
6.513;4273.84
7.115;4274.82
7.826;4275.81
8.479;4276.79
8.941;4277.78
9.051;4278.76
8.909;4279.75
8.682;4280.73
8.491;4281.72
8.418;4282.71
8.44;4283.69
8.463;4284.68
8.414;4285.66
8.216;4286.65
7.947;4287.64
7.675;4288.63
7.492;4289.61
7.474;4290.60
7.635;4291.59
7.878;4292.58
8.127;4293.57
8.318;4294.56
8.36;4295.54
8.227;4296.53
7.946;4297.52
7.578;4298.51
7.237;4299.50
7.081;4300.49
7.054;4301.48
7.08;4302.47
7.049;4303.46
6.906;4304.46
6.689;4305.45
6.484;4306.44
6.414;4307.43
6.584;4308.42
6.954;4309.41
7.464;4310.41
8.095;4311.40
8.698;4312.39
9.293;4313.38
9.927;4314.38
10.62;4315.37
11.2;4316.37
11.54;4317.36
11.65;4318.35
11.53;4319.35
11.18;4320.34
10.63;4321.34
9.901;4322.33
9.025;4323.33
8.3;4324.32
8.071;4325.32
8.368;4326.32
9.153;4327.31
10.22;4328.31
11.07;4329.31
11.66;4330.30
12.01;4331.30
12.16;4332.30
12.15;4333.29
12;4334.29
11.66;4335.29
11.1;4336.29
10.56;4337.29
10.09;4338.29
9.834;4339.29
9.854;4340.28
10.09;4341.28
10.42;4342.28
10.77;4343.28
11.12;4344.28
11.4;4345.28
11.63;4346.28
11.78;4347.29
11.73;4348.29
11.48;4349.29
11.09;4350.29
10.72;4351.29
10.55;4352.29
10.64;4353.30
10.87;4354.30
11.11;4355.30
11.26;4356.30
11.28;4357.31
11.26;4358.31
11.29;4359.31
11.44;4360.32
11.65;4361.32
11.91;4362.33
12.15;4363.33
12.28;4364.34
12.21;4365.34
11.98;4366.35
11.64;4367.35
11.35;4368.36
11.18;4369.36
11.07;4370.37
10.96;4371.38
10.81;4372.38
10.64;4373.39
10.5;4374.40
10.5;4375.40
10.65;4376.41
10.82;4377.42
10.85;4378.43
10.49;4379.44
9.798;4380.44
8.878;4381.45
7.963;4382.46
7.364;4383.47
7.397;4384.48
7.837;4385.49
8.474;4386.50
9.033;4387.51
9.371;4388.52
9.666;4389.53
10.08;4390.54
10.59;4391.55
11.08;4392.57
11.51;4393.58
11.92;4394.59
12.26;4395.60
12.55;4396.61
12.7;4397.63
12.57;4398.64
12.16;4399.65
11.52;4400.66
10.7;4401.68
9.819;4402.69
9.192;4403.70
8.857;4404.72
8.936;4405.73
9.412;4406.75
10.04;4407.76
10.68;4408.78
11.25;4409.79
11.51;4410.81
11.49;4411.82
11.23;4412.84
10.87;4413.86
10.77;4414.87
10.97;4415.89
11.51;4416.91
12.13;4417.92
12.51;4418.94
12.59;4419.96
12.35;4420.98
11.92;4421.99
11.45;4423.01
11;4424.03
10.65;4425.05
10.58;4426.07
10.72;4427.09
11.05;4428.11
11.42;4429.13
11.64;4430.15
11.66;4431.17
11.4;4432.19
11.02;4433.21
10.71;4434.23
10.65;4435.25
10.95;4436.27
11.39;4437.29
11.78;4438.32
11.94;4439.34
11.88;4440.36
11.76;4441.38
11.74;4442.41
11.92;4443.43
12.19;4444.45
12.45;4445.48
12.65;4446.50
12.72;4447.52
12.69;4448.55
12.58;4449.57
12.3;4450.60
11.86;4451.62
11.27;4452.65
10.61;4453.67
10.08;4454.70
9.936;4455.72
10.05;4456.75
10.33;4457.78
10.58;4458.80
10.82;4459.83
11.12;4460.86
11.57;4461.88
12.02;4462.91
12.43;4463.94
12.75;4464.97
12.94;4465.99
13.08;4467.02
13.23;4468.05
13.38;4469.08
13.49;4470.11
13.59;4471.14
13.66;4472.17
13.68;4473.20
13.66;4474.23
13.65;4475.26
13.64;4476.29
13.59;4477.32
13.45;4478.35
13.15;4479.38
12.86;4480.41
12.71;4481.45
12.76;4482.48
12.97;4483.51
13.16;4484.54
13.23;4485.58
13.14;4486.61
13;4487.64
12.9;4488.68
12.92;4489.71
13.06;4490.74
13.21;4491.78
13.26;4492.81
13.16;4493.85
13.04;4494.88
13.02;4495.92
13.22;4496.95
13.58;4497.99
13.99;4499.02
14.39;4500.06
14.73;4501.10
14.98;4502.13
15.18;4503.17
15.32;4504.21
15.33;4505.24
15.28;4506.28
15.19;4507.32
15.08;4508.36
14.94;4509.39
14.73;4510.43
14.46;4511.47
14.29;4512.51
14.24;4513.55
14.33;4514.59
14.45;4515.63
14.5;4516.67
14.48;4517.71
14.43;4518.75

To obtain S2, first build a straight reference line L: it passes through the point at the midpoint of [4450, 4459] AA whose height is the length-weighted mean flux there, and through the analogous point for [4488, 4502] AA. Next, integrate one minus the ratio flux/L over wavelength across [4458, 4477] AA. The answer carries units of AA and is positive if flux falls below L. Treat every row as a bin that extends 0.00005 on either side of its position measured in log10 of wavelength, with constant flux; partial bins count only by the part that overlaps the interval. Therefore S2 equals -1.7 AA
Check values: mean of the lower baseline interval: 10.8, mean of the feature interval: 12.7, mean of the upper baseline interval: 13.5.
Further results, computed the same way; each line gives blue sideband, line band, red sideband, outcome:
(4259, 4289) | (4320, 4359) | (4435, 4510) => -3.9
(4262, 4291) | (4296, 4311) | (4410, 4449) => 2.8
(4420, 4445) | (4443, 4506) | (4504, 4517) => 1.9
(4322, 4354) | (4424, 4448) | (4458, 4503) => 1.6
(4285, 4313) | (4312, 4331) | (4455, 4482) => -4.5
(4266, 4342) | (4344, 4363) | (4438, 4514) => -2.4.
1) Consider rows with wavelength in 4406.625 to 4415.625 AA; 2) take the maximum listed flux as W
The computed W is 11.51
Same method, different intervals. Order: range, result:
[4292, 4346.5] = 12.16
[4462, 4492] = 13.68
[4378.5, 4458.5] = 12.72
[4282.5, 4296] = 8.463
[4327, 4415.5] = 12.7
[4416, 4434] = 12.59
